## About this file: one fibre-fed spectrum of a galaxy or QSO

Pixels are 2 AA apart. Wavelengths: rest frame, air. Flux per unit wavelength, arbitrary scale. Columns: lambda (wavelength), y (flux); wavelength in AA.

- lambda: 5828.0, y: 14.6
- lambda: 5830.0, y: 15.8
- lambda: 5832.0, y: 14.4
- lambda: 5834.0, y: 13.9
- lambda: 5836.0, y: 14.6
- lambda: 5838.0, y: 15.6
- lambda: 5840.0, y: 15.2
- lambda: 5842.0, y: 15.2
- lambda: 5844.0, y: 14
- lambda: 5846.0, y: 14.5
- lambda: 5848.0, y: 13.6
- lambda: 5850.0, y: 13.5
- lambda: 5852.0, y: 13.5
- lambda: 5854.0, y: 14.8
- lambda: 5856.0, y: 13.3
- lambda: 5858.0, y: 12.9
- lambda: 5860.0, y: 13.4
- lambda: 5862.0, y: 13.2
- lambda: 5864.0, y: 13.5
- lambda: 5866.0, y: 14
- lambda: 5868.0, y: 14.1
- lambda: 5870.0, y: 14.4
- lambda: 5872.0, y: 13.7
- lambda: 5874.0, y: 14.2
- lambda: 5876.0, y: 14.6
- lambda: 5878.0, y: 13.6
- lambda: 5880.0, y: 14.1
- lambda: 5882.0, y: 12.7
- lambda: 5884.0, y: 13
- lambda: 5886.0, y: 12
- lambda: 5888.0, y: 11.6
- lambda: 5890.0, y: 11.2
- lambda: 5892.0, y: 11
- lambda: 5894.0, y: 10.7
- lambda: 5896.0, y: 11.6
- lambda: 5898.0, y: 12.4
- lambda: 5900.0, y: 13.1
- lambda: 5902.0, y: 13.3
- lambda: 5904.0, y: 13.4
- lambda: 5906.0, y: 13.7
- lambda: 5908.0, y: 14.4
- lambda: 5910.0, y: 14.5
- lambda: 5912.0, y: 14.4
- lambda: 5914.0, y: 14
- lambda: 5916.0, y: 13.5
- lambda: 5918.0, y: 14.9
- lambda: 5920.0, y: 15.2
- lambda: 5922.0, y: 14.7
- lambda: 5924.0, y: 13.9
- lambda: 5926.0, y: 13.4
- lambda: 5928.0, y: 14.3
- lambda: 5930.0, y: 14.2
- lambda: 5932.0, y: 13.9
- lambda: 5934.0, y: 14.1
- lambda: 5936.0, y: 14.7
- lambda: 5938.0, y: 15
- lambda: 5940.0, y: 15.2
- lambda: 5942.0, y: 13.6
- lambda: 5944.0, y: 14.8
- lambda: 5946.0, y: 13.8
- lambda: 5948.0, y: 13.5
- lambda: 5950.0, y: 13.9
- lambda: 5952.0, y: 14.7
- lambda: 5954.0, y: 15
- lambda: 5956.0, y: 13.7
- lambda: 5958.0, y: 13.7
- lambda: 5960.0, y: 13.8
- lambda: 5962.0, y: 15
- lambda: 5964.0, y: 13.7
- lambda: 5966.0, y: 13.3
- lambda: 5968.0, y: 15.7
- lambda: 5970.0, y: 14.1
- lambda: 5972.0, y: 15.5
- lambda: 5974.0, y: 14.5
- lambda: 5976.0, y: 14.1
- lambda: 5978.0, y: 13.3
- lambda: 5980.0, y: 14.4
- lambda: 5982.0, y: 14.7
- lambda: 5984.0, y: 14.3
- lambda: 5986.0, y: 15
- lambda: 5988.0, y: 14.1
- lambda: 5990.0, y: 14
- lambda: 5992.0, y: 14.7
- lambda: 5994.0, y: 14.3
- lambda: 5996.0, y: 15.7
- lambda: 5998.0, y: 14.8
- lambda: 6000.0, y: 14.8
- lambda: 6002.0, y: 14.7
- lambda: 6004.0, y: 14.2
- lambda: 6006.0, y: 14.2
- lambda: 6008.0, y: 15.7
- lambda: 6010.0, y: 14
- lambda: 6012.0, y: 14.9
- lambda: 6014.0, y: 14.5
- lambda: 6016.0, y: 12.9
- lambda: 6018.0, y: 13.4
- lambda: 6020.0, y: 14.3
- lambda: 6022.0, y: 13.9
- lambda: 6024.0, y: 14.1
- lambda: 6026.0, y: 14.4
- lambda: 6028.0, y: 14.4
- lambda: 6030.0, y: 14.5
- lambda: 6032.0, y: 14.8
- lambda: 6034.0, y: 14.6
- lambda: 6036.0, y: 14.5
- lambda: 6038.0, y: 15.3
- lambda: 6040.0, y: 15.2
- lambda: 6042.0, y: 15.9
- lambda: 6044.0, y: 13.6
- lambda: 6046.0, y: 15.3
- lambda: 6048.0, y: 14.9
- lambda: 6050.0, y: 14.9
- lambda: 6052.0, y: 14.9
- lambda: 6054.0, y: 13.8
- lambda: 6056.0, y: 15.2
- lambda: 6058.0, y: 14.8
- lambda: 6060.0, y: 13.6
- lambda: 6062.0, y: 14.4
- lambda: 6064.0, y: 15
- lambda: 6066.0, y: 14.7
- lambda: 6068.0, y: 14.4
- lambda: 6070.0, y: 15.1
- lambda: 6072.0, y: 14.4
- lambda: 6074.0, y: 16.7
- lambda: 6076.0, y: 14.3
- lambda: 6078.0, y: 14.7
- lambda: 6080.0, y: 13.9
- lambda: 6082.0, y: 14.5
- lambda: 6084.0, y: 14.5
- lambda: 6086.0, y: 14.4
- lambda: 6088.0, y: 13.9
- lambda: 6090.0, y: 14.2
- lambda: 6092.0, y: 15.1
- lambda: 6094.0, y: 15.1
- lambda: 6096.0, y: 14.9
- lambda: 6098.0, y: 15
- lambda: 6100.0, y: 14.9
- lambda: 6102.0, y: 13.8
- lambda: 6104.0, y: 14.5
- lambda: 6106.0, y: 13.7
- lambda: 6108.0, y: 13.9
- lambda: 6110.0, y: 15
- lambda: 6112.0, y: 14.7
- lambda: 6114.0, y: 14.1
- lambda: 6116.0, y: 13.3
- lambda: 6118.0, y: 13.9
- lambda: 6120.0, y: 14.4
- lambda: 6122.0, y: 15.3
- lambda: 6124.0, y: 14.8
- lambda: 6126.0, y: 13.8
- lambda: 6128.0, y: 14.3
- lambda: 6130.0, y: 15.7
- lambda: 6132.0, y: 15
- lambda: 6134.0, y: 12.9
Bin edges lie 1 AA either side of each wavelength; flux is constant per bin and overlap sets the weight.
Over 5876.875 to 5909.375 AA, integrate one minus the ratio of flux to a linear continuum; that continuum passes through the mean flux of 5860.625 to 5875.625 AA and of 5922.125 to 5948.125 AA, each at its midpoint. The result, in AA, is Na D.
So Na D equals 3.2 AA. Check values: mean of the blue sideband 13.9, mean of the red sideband 14.2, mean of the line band 12.6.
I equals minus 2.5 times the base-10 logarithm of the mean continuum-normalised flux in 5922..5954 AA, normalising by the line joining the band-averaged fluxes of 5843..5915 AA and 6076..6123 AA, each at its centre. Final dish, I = -0.05 mag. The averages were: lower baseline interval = 13.3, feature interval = 14.2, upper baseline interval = 14.4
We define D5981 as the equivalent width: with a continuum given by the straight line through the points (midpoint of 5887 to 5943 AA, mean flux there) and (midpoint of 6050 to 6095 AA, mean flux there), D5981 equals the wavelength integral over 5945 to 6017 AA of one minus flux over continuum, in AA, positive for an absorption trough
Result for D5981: -1.8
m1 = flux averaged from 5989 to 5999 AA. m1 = 14.7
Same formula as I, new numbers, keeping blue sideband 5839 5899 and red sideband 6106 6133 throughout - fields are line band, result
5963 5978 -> -0.04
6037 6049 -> -0.07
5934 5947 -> -0.07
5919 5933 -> -0.05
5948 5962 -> -0.03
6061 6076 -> -0.05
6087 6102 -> -0.02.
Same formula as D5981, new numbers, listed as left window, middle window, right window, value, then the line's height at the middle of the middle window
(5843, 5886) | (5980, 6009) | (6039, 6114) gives -0.8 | 14.3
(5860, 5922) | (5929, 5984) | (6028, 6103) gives -1.7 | 13.9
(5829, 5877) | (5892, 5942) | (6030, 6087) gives 1.9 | 14.3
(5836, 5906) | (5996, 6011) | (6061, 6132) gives -0.7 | 14.1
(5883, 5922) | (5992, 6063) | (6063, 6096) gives -1.7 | 14.2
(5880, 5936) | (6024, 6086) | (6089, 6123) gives -2.3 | 14.2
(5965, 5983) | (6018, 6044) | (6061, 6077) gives 0.2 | 14.7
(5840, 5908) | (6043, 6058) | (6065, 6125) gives -0.4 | 14.3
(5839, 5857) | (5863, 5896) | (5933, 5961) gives 2.8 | 14.2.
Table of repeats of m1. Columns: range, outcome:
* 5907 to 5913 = 14.4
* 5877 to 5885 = 13.3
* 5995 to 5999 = 15.2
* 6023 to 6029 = 14.3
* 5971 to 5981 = 14.4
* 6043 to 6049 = 14.6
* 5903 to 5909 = 13.8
